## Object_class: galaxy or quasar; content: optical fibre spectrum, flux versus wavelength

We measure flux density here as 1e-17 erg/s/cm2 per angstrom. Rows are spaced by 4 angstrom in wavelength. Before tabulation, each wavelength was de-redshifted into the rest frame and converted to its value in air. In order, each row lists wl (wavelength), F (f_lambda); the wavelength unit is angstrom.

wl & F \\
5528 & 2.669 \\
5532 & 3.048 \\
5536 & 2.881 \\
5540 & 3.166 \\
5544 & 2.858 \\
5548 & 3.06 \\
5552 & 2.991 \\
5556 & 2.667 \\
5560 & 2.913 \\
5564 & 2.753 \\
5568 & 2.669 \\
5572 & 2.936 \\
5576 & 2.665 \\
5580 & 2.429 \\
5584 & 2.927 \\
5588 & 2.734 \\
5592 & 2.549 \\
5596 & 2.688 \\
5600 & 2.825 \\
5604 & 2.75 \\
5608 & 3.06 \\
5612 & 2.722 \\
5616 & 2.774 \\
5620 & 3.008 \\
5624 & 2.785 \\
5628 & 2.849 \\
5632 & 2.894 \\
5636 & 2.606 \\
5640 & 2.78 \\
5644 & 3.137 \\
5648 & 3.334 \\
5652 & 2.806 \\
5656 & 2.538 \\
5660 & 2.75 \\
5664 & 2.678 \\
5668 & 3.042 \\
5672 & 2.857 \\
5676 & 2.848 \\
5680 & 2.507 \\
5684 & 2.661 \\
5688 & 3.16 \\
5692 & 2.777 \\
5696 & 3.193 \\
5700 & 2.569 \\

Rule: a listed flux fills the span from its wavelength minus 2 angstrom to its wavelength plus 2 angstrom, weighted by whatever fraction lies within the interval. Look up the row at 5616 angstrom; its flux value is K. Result 2.774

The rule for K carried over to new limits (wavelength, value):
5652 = 2.806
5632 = 2.894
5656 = 2.538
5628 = 2.849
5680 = 2.507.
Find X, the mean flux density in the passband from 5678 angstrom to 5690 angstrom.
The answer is 2.78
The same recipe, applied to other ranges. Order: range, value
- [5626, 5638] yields 2.78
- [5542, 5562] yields 2.9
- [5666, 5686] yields 2.78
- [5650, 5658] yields 2.67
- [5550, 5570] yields 2.8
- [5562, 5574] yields 2.79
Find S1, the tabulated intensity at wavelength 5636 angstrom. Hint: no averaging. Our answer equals 2.606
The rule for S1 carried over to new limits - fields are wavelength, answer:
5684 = 2.661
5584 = 2.927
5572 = 2.936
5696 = 3.193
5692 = 2.777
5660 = 2.75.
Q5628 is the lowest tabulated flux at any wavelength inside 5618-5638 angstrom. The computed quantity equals 2.606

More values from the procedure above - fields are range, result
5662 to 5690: 2.507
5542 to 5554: 2.858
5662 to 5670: 2.678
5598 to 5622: 2.722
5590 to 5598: 2.549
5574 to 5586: 2.429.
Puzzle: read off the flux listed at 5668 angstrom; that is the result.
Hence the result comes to 3.042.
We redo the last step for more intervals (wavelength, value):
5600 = 2.825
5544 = 2.858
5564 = 2.753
